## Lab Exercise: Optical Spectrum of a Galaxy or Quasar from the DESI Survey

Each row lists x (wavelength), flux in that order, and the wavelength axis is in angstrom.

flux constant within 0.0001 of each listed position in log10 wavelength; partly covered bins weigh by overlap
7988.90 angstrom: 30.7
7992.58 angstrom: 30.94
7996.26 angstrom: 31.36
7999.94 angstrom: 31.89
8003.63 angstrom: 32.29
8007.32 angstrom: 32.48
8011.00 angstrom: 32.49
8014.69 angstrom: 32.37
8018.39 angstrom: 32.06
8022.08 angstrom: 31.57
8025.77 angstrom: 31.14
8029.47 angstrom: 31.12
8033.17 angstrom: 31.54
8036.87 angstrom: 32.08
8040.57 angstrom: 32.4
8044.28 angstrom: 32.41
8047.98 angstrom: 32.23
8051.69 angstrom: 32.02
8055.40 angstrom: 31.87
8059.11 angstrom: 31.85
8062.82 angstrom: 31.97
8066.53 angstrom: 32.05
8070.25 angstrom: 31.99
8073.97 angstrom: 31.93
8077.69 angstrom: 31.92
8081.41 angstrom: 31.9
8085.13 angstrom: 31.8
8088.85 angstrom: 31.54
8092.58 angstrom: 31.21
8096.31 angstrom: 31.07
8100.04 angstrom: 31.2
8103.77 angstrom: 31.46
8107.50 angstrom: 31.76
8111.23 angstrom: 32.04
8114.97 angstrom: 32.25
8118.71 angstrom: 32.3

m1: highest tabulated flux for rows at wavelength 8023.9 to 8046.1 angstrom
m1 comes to 32.41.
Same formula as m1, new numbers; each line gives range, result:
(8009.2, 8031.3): 32.49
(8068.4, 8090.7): 31.99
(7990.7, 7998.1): 31.36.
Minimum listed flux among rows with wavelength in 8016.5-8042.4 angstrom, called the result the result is 31.12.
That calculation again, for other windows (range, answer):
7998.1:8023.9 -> 31.57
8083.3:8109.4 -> 31.07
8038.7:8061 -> 31.85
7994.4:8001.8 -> 31.36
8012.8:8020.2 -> 32.06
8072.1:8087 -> 31.8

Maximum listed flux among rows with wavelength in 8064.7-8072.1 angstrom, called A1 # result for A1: 32.05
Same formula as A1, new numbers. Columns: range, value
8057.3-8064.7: 31.97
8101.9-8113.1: 32.04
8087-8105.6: 31.54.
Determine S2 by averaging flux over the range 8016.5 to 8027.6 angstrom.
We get 31.6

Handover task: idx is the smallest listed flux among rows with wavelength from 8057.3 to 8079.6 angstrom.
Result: 31.85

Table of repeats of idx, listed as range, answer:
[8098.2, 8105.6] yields 31.2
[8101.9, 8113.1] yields 31.46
